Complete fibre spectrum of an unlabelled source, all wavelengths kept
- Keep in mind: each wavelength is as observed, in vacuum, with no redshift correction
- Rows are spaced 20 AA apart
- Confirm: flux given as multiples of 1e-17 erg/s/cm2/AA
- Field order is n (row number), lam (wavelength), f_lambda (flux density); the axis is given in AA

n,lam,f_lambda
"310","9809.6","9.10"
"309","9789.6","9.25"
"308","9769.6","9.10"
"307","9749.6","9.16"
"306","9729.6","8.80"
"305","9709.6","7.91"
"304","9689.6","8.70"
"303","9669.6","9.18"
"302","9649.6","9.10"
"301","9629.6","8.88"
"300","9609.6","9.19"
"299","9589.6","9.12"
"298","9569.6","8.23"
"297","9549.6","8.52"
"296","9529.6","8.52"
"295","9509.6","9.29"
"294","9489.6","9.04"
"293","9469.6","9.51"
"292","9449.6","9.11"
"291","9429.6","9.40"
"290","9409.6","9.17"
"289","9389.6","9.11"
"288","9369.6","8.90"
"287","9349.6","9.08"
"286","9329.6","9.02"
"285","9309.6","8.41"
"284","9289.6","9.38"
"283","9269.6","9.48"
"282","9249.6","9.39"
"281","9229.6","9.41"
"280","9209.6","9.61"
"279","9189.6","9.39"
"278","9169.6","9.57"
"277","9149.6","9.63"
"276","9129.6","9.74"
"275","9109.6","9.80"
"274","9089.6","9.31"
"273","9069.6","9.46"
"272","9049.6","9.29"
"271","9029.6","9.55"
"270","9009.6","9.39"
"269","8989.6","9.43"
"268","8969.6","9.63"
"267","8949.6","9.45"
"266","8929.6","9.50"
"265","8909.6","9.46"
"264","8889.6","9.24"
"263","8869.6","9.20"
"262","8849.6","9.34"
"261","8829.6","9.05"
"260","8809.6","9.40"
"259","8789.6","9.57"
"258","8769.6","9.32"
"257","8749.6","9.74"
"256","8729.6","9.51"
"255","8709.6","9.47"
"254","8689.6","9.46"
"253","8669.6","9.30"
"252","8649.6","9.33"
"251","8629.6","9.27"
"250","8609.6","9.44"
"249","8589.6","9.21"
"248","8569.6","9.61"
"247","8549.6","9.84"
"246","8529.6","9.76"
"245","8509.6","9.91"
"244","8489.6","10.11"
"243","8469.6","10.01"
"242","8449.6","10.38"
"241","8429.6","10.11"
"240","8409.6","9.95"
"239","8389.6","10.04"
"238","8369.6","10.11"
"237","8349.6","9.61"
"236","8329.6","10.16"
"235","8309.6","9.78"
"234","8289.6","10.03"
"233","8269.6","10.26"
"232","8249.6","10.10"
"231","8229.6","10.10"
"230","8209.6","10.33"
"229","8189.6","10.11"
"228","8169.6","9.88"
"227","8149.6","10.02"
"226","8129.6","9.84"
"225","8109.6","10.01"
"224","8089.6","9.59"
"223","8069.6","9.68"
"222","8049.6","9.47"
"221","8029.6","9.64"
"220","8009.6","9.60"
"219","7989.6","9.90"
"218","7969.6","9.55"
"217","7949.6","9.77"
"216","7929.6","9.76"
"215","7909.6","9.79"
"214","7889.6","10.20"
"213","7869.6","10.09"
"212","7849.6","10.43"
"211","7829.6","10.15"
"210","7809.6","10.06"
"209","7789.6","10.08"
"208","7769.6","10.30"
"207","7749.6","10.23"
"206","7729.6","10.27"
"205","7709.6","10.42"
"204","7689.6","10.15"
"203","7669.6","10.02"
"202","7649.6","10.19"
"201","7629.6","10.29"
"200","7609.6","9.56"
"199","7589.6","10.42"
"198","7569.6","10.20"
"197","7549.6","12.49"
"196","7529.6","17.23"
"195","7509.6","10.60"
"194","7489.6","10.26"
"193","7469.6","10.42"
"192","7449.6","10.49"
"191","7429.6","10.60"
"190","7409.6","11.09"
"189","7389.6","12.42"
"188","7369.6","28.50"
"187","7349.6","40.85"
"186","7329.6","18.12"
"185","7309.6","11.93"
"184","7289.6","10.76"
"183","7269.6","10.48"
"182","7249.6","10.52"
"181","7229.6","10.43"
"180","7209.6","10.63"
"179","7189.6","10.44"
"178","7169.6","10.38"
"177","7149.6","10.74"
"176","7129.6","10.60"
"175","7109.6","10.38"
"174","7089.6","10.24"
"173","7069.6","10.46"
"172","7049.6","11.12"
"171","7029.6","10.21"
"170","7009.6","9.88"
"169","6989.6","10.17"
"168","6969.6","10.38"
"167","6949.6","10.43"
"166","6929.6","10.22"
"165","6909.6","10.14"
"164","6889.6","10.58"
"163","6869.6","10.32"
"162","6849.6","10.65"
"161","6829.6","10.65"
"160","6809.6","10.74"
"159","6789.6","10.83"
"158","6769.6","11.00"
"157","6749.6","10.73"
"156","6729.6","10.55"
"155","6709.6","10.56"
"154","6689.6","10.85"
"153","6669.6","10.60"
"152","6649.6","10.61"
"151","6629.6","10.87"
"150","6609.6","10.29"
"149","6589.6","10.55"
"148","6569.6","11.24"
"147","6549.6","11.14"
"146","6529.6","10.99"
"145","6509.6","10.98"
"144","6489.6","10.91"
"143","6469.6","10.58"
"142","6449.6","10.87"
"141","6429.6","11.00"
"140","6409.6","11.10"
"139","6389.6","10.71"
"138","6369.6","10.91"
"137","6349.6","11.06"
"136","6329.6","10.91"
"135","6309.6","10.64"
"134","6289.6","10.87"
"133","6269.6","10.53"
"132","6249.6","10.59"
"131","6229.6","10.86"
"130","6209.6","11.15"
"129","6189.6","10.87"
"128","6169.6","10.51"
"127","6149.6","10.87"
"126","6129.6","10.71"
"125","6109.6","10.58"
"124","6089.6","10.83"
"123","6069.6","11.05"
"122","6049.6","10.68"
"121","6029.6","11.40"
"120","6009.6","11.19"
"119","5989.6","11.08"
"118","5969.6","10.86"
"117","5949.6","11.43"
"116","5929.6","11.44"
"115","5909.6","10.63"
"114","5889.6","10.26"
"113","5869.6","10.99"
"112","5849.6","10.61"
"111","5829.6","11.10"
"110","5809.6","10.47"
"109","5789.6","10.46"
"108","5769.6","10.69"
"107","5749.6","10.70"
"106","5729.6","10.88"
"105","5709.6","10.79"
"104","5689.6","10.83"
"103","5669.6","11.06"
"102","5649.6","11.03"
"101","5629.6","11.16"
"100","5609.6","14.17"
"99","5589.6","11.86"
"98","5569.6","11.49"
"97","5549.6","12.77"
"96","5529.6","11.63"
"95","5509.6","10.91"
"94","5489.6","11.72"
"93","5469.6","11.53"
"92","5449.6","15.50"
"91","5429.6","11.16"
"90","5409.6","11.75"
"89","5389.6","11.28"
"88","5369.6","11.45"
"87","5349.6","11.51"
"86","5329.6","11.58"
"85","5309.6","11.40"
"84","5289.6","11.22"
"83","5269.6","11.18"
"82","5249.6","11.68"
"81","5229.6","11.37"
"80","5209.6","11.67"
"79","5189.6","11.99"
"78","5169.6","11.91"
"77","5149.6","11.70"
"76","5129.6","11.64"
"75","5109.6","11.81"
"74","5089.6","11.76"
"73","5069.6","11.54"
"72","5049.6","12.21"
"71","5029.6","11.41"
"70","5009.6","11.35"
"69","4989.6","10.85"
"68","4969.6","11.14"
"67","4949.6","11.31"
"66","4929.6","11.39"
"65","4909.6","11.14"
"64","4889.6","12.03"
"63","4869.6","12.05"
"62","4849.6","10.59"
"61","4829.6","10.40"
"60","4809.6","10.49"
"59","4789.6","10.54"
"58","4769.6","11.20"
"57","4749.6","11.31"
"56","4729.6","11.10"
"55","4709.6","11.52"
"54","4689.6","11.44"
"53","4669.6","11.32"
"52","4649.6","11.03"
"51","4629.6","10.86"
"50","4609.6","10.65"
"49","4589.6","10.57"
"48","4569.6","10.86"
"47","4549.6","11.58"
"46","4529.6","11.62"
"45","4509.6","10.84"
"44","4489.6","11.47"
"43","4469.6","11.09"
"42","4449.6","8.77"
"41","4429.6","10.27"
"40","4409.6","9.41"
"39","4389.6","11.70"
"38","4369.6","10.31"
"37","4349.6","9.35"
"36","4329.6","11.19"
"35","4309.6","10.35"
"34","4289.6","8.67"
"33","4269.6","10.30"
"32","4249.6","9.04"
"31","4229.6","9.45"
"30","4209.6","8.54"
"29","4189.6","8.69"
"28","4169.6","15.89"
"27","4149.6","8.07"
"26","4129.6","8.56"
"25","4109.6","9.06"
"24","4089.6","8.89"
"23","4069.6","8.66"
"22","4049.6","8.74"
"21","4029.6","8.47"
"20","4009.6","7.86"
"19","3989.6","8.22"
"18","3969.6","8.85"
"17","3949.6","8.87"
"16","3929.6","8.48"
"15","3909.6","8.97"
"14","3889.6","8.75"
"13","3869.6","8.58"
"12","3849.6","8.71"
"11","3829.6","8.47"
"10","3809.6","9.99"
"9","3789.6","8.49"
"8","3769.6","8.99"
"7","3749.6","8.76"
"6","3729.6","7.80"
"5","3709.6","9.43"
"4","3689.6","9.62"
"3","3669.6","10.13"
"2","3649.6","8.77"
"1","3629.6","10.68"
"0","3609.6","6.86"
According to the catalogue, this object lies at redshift 0.12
